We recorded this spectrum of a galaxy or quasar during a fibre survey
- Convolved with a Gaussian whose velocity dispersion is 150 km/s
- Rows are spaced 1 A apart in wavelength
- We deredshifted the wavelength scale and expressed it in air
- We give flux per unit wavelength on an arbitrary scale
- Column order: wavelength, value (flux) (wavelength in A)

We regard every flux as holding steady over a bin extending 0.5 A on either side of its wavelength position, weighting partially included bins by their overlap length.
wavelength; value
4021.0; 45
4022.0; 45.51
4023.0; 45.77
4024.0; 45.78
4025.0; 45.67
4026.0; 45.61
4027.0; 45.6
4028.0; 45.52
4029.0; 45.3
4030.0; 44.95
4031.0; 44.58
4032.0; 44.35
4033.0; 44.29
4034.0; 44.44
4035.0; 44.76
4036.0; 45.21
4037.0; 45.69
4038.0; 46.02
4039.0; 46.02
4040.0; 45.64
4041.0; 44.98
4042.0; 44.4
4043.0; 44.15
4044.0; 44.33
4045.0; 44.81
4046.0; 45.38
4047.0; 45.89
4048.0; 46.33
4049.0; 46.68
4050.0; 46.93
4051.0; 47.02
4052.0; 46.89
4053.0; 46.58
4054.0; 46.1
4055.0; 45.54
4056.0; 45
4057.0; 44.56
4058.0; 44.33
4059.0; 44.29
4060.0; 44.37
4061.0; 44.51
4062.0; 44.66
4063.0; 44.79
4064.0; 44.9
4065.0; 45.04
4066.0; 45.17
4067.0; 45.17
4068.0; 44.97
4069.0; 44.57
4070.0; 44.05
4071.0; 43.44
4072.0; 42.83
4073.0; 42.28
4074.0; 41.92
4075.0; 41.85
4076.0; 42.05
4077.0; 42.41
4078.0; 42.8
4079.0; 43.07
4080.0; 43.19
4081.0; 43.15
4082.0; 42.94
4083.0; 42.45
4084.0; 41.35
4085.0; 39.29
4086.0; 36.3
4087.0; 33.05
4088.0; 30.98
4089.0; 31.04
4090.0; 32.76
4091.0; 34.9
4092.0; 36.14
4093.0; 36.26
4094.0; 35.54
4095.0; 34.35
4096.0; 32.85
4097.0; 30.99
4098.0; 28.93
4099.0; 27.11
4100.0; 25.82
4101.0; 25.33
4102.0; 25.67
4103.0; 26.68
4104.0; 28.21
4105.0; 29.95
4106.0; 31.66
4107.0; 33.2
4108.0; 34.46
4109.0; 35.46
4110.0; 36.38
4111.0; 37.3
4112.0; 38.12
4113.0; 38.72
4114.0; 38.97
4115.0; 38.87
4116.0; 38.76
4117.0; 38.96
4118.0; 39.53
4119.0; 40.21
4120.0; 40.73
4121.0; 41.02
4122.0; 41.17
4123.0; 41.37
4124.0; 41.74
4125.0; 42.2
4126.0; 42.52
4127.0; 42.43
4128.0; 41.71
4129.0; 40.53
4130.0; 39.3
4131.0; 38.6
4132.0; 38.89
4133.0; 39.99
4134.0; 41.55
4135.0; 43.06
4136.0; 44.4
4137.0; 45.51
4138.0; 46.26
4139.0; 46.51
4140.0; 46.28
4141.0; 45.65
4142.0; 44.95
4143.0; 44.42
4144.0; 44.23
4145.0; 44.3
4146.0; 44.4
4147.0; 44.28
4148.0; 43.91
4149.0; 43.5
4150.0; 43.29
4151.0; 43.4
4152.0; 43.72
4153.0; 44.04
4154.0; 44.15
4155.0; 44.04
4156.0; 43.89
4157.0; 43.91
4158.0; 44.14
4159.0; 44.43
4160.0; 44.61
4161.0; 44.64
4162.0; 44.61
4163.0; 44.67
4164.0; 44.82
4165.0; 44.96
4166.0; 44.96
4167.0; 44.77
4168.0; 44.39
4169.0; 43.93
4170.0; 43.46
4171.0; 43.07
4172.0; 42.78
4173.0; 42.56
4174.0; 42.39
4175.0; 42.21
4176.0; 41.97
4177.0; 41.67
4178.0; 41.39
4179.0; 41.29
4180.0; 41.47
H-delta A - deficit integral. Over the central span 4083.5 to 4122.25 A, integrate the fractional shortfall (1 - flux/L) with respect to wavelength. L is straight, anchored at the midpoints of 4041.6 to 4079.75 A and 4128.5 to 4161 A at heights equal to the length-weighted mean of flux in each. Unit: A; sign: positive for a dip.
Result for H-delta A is 8.4 A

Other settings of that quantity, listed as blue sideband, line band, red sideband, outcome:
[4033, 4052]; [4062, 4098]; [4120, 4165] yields 3.9 A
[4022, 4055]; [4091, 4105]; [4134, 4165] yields 4.5 A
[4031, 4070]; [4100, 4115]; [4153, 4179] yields 3.9 A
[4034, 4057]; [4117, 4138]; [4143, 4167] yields 1.5 A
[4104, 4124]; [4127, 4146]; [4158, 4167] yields -1.1 A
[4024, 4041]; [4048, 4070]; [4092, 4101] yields -3.3 A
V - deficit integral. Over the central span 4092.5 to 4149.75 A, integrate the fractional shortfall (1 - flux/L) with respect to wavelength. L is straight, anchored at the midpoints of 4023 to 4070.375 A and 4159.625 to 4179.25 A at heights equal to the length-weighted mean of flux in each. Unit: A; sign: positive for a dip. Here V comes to 7.3 A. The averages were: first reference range 45.2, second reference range 43.5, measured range 38.5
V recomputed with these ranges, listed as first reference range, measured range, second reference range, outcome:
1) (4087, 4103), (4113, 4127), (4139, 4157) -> -1.16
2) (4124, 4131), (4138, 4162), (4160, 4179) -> -1.12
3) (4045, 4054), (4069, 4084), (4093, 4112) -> -1.57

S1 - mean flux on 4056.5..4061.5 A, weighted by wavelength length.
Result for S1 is 44.4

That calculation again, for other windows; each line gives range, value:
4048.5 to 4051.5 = 46.9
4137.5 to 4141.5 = 46.2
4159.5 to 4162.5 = 44.6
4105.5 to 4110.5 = 34.2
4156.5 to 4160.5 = 44.3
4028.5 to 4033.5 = 44.7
